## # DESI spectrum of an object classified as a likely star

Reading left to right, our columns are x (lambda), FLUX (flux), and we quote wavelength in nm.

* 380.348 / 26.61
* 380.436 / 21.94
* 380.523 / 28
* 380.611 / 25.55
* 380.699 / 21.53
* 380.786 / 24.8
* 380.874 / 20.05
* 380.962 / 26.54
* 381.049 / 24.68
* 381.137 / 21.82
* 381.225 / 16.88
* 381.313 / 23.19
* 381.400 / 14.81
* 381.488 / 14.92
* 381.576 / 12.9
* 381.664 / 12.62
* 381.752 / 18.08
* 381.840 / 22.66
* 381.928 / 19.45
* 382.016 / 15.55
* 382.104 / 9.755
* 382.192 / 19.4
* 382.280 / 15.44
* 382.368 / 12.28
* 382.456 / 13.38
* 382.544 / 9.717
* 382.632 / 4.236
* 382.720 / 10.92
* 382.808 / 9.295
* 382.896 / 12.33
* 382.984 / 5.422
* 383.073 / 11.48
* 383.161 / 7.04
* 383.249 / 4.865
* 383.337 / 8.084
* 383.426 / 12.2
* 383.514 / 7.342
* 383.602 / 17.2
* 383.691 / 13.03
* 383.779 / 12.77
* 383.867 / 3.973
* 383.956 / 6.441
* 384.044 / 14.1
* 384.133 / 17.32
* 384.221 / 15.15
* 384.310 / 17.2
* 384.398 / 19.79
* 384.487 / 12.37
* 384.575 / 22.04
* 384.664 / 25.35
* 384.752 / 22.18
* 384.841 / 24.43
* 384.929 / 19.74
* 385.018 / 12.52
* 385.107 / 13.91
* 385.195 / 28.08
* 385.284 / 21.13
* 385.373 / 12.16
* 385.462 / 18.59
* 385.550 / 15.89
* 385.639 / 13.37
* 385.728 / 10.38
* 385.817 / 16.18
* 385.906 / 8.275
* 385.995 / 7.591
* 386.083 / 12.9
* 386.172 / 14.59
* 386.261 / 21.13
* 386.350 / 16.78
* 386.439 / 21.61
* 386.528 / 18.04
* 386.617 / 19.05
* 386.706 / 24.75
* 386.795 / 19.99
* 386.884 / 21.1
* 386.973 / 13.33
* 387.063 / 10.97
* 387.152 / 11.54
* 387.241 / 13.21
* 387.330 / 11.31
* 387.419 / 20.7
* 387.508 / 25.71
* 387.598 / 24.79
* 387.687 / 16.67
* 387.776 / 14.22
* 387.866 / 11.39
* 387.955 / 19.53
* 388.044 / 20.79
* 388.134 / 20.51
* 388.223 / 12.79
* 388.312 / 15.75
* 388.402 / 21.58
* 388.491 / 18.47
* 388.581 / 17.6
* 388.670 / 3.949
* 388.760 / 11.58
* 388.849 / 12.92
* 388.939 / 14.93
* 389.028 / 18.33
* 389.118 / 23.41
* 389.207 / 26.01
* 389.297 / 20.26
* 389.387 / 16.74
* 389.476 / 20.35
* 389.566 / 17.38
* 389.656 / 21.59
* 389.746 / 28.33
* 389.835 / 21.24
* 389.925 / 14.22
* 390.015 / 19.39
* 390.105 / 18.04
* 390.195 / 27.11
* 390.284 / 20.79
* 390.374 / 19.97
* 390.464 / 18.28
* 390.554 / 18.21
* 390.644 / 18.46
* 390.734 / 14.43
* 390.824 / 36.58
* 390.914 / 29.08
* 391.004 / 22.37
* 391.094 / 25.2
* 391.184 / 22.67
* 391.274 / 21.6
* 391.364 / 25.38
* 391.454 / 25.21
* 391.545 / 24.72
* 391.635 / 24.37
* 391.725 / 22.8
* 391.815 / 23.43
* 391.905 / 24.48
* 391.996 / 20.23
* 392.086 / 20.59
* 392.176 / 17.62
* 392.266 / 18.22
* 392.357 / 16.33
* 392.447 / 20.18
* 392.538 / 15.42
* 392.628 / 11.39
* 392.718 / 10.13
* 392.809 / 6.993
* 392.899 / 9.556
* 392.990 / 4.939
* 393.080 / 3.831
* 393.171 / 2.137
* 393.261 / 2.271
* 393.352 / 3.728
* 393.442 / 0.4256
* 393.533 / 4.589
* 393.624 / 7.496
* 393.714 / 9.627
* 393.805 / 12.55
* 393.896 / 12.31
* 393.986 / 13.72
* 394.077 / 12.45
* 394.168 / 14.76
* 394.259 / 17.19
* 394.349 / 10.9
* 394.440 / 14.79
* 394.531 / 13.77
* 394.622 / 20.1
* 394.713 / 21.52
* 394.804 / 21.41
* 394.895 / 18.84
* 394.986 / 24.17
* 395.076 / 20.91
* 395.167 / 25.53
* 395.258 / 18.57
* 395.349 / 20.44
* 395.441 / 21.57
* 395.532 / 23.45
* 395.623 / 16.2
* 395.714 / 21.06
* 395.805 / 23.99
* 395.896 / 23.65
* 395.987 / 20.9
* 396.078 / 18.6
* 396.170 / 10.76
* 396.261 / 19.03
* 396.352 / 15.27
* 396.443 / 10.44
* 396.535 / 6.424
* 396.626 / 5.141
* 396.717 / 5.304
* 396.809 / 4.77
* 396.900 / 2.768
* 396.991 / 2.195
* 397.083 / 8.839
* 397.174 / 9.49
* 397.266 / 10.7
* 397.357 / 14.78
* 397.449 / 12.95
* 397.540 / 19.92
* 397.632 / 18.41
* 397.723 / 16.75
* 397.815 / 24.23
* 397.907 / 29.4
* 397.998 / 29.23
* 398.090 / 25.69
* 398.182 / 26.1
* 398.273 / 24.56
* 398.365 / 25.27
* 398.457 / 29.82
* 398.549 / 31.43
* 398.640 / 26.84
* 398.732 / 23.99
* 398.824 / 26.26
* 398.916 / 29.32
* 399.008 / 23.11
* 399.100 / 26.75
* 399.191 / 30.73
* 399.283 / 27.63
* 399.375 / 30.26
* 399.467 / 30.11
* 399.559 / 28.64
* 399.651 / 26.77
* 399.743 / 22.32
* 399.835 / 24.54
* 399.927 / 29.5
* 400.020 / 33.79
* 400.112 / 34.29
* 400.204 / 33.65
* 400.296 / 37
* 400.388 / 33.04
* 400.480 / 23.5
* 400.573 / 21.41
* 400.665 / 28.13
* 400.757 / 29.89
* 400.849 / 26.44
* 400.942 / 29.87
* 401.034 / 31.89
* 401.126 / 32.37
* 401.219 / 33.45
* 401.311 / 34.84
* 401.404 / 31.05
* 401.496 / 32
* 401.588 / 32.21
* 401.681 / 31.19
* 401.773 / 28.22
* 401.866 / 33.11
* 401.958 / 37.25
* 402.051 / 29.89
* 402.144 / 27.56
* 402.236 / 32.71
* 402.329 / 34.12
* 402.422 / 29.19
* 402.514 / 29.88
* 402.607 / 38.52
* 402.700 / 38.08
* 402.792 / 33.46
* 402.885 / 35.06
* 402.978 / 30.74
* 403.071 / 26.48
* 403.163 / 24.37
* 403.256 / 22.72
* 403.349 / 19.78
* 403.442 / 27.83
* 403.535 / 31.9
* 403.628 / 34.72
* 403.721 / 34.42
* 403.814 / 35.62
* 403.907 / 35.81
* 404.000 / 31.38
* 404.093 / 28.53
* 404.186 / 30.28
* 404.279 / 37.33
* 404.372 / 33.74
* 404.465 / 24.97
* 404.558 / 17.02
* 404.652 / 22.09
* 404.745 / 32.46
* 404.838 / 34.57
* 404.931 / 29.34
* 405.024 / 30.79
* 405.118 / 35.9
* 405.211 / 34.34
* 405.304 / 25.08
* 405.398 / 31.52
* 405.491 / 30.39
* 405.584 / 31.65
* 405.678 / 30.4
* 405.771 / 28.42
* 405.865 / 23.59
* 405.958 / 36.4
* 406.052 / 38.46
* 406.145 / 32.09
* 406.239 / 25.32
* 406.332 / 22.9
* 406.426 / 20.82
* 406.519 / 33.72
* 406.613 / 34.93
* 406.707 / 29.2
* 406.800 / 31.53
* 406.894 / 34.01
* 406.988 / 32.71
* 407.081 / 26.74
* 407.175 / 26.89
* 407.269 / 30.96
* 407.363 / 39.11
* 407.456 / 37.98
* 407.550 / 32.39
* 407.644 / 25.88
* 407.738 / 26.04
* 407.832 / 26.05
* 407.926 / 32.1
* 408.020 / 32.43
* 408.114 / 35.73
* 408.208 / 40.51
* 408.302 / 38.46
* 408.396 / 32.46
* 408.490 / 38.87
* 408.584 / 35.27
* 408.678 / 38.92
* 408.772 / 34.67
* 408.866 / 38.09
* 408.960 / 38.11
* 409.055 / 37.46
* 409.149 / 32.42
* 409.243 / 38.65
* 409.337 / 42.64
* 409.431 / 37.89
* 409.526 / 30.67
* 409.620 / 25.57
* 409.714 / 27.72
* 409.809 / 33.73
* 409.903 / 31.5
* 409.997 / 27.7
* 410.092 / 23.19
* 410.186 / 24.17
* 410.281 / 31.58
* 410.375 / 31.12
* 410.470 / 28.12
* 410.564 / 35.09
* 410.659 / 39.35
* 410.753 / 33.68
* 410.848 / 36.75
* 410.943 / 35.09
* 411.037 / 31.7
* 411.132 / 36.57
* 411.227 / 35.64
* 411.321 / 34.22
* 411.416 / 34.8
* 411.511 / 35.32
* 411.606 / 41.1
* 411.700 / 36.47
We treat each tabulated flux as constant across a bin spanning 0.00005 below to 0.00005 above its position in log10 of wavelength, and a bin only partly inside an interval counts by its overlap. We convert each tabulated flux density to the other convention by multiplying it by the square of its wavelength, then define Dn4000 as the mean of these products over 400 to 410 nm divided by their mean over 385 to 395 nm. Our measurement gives 2.02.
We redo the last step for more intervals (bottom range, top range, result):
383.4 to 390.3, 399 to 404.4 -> 1.94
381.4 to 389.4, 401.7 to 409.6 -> 2.28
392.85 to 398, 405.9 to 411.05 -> 2.47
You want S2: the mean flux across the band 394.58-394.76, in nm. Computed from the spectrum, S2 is 20.8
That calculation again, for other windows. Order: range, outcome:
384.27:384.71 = 19.4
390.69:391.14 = 25.6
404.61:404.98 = 29.8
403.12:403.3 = 23.5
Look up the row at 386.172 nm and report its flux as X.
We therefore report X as 14.59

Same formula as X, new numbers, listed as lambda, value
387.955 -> 19.53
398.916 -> 29.32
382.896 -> 12.33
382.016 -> 15.55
